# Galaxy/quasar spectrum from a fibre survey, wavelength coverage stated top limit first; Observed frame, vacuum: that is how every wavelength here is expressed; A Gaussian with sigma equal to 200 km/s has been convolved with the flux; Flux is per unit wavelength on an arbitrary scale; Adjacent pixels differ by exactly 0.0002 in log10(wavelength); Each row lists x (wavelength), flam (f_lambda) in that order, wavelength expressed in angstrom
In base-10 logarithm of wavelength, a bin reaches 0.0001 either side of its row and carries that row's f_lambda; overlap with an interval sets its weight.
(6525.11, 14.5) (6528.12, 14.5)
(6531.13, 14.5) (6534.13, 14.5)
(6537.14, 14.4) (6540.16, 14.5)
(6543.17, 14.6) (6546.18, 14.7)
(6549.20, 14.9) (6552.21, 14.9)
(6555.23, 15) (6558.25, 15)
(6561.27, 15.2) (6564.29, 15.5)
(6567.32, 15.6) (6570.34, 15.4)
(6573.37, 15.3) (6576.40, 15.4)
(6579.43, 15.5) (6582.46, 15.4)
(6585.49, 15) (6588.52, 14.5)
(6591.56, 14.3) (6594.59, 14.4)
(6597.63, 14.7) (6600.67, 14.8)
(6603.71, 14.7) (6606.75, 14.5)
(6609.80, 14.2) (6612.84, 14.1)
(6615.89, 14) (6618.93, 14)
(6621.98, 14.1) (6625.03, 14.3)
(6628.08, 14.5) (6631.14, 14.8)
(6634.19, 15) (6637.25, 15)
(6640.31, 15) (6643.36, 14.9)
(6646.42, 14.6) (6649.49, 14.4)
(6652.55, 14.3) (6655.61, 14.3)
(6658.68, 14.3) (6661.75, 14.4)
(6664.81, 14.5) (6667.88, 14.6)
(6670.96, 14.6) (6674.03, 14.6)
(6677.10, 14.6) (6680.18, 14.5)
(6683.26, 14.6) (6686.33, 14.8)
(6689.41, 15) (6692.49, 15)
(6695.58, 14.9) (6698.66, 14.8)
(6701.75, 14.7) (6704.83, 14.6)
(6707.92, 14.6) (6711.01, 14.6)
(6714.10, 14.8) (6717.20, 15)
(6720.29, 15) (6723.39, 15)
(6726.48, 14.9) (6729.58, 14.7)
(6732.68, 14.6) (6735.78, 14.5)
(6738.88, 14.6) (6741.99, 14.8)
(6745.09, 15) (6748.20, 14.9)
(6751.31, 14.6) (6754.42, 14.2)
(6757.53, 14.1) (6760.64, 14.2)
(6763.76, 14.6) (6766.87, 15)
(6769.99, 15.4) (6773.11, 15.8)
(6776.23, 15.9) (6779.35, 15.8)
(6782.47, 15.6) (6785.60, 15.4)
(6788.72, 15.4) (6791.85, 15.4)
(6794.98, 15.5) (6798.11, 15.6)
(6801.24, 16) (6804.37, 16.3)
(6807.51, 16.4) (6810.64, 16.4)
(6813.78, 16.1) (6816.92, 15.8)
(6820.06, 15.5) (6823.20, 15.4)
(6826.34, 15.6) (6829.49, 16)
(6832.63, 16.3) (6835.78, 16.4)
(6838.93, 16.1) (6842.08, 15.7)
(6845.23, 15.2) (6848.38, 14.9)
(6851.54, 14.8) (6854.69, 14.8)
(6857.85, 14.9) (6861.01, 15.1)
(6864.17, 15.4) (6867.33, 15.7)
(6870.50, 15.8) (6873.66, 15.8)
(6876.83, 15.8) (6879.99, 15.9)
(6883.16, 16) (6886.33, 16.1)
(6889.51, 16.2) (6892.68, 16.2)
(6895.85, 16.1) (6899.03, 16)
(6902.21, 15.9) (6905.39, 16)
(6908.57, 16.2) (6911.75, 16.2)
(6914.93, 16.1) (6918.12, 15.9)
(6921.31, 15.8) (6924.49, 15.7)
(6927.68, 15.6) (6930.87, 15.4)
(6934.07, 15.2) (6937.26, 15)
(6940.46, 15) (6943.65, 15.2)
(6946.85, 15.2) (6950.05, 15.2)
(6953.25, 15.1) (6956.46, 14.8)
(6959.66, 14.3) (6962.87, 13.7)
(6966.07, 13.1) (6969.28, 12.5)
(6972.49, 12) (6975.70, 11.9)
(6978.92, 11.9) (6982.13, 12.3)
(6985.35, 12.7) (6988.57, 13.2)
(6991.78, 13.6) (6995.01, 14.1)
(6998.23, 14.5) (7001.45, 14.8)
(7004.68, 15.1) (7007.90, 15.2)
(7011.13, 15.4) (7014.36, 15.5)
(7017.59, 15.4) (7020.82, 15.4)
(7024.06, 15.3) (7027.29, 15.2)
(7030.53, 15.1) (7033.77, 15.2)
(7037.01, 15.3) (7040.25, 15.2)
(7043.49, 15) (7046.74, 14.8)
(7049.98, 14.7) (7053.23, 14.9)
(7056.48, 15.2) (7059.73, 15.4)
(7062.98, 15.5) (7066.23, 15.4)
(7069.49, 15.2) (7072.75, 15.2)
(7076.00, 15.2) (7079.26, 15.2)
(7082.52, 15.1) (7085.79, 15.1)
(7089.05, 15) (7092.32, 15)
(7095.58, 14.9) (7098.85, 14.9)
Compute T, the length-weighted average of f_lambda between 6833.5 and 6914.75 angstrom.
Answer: 15.7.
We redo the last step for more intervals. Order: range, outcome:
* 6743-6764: 14.5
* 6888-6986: 14.8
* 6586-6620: 14.4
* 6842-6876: 15.3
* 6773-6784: 15.8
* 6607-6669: 14.5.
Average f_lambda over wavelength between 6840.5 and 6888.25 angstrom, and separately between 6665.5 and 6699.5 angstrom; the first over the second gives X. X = 1.1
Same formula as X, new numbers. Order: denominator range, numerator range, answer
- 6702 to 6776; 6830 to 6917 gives 1.07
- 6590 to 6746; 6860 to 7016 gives 1.02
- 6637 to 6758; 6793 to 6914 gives 1.08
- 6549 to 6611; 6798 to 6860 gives 1.05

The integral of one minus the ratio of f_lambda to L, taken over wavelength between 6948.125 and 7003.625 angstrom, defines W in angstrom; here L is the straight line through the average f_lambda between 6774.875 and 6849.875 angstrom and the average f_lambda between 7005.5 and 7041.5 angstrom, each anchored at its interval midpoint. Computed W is 6.71 angstrom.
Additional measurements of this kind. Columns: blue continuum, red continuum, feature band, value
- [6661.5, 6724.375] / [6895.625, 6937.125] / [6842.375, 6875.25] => 0.6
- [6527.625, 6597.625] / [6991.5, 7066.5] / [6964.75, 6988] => 4.1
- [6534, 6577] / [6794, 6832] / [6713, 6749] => 1.8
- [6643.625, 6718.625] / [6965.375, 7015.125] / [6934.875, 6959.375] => -2.3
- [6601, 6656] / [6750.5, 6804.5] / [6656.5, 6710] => 0.4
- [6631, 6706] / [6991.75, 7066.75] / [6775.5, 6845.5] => -4.7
